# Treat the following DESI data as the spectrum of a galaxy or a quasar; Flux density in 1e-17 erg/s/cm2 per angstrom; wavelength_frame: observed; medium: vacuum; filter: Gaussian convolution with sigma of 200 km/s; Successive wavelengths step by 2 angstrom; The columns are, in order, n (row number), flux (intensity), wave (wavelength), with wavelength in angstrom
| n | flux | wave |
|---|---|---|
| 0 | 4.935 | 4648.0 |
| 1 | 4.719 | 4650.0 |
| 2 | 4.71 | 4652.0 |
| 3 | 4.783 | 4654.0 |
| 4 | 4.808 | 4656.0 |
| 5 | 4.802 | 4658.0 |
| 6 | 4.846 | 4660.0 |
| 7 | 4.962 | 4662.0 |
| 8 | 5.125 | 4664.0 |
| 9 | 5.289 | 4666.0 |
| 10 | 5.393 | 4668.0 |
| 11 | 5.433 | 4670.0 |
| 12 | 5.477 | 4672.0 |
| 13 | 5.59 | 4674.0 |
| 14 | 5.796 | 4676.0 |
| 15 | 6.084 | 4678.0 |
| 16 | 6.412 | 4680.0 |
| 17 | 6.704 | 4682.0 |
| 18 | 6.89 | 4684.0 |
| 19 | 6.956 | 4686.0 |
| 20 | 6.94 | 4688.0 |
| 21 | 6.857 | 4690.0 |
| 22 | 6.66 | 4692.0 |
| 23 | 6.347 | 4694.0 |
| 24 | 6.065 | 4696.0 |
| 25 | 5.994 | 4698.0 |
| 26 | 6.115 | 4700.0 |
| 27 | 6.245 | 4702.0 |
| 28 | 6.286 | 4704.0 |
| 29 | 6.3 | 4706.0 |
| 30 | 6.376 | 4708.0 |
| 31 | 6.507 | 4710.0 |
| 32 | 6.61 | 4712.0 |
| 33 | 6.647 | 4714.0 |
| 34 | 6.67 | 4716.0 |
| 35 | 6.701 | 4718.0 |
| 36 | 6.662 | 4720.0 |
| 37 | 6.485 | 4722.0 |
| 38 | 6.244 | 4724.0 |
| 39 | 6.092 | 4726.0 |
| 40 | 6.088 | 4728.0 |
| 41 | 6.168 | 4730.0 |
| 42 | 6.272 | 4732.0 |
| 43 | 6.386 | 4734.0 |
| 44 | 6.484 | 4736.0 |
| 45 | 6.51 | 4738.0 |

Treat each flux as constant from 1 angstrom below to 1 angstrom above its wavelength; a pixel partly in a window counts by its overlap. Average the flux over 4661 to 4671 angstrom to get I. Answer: 5.24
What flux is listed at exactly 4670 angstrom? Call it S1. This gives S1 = 5.433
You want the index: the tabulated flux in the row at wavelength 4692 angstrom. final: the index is 6.66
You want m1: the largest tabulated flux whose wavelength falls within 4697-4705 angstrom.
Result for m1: 6.286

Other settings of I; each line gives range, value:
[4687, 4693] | 6.82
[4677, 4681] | 6.25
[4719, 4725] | 6.46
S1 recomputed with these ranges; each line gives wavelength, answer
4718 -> 6.701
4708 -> 6.376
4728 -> 6.088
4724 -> 6.244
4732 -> 6.272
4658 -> 4.802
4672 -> 5.477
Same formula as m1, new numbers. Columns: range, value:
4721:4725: 6.485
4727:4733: 6.272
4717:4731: 6.701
